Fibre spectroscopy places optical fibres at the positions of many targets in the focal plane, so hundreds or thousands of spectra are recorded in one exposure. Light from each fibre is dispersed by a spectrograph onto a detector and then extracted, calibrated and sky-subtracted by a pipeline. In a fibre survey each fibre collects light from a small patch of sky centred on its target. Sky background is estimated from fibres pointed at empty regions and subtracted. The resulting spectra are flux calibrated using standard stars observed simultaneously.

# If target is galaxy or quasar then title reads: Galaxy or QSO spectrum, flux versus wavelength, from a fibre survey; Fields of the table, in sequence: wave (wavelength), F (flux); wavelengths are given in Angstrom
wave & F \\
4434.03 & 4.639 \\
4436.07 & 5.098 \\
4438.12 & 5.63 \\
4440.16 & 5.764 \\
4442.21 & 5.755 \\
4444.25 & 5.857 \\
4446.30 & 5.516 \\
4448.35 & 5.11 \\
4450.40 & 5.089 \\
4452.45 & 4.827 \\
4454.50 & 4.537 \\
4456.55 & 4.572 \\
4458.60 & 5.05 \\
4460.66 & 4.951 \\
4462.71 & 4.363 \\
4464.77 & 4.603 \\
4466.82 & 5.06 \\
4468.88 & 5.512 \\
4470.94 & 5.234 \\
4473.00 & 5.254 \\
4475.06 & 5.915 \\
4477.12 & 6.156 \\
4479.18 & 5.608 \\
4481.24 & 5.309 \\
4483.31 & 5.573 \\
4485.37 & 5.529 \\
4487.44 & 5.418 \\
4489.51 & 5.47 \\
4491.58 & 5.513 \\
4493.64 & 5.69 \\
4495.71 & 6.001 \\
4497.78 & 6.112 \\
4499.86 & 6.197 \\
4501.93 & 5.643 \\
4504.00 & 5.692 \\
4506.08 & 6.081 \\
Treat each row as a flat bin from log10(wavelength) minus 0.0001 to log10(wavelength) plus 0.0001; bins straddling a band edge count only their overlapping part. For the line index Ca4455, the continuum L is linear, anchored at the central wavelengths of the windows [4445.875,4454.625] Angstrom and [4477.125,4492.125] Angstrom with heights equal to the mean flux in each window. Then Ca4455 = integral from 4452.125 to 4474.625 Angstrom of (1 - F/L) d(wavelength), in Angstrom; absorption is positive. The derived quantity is 1.2 Angstrom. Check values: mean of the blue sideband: 5.03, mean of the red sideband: 5.53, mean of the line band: 4.94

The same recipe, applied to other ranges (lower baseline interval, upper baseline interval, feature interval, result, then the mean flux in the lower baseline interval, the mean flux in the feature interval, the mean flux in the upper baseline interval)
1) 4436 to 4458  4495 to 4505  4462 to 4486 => 1.1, 5.25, 5.35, 5.93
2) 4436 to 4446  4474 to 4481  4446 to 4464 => 2.7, 5.66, 4.86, 5.83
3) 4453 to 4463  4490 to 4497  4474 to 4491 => -0.6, 4.73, 5.62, 5.73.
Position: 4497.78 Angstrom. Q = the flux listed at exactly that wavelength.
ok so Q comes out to 6.112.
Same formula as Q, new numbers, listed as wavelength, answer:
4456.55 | 4.572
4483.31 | 5.573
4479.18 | 5.608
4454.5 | 4.537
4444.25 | 5.857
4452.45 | 4.827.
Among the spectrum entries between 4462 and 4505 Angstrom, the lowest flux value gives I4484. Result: 4.363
